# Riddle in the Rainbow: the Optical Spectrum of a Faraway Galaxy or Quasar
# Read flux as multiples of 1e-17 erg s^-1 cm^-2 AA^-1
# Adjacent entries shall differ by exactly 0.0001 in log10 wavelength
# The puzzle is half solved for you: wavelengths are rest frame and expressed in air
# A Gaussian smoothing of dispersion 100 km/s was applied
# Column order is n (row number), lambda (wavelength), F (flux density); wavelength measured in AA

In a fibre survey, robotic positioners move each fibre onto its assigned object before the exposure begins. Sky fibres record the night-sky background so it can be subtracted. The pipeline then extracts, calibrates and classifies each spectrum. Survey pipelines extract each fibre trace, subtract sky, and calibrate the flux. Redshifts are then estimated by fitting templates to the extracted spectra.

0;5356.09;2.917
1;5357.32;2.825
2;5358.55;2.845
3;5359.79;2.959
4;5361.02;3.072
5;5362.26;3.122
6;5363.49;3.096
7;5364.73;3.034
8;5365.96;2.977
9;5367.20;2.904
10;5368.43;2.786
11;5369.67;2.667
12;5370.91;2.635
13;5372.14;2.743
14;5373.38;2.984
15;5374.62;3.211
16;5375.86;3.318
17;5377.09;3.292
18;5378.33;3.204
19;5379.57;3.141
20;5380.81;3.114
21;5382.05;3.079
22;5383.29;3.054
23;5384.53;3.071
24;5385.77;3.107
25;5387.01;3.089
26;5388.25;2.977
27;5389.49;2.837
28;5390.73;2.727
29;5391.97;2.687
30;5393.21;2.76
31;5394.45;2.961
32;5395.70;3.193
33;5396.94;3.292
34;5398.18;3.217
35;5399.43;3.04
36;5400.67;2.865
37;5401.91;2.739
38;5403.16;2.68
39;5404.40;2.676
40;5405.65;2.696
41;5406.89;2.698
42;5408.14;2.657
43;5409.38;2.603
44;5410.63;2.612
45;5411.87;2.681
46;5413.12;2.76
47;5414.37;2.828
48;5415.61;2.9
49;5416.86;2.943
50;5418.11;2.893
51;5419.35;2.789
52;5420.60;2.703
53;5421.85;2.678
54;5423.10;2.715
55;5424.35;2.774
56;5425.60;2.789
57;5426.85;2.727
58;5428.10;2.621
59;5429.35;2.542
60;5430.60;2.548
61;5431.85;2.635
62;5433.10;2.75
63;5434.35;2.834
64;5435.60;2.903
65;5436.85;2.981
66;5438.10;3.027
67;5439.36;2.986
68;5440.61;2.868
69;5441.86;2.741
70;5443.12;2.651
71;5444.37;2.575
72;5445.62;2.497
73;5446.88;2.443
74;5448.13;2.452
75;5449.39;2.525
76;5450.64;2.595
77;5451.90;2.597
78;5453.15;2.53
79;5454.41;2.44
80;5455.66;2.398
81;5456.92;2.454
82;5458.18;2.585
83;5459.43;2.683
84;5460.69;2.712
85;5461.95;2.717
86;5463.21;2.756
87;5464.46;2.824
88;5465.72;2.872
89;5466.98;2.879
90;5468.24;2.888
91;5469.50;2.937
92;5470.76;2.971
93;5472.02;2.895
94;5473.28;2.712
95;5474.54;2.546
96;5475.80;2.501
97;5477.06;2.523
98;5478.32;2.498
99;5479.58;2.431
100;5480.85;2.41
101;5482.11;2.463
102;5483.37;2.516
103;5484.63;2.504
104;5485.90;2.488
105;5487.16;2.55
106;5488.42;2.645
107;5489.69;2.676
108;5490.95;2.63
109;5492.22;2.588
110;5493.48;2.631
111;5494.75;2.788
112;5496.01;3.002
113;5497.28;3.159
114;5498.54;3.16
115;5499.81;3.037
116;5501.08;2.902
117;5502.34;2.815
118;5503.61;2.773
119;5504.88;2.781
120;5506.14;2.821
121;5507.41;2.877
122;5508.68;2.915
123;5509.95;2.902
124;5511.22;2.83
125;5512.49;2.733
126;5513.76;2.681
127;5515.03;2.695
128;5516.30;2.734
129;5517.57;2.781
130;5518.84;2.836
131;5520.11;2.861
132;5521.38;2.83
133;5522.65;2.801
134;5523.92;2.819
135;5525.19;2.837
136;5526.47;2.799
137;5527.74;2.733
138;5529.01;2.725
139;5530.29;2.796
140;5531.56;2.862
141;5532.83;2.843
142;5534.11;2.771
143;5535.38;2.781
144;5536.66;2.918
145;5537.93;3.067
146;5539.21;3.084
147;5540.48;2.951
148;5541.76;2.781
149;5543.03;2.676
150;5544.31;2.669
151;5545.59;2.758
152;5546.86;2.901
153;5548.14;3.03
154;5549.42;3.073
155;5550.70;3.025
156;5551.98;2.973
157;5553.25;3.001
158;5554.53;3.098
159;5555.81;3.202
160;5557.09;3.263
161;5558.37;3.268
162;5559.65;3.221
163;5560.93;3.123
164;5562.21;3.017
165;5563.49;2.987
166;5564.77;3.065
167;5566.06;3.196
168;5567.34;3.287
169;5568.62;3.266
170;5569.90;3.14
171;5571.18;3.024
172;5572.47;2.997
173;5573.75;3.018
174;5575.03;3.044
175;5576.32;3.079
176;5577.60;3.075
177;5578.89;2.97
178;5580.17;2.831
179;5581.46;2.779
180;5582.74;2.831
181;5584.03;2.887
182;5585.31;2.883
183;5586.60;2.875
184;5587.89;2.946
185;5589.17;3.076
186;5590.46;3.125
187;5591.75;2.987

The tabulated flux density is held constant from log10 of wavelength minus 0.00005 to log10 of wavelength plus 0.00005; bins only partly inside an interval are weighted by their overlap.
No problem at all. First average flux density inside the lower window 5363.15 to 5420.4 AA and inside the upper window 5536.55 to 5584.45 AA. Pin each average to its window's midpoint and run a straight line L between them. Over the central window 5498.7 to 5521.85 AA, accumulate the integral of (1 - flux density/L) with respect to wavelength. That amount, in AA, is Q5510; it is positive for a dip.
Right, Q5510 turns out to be 1.2 AA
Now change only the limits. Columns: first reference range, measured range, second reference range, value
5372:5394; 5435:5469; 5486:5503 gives 2.4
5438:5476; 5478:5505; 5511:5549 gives 0.4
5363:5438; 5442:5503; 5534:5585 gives 5.5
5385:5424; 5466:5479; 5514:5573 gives 0.7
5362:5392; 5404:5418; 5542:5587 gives 1.2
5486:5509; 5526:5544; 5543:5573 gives 0.8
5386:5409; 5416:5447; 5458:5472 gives 1.0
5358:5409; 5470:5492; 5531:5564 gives 2.8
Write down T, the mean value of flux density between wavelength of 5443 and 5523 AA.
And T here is 2.7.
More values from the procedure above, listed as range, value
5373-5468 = 2.81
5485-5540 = 2.81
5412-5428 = 2.78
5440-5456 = 2.57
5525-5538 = 2.82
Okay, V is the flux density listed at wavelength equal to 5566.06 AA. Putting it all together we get 3.196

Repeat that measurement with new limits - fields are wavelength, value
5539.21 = 3.084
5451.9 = 2.597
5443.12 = 2.651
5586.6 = 2.875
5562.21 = 3.017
